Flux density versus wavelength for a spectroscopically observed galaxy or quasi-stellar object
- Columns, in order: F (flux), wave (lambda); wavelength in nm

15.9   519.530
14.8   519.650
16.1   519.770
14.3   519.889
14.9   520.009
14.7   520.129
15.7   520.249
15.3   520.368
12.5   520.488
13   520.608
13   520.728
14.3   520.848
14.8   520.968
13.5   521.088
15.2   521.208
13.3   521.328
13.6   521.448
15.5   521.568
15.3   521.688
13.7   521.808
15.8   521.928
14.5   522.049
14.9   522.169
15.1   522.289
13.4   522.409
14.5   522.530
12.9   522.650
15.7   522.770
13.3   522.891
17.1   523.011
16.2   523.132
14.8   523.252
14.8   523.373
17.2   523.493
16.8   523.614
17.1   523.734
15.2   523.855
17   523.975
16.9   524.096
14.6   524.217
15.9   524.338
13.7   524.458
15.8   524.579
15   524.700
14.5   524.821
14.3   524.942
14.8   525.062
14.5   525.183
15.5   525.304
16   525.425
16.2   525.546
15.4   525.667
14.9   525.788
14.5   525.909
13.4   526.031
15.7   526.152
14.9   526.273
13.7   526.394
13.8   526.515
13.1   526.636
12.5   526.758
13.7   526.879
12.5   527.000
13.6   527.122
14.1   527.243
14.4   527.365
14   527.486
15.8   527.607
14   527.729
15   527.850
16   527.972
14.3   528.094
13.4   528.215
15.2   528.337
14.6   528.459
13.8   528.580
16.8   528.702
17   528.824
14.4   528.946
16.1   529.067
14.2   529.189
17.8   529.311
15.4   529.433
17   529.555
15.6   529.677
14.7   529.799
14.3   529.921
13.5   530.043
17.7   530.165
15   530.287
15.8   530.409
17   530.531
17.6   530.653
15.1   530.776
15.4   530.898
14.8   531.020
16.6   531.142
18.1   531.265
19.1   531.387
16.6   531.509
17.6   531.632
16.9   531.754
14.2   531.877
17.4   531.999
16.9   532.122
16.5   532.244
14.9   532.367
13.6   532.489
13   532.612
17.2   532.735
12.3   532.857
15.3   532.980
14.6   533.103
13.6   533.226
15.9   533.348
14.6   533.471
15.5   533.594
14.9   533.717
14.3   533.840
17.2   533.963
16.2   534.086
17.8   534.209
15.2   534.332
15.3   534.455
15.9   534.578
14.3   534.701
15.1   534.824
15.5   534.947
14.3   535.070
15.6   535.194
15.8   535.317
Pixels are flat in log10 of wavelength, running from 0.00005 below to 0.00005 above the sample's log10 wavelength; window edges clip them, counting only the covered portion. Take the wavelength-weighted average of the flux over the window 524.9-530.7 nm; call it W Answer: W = 14.9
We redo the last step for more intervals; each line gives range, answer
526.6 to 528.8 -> 14.3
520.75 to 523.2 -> 14.6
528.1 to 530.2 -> 15.3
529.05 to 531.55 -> 16.1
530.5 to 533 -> 16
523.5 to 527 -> 15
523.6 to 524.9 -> 15.6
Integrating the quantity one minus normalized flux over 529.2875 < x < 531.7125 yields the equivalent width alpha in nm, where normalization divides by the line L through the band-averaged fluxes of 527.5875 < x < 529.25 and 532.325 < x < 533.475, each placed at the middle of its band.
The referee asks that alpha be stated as -0.24 nm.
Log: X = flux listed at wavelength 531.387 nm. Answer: 19.1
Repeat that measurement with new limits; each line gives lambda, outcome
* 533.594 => 15.5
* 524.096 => 16.9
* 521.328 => 13.3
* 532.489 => 13.6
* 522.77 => 15.7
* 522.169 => 14.9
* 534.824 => 15.1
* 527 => 12.5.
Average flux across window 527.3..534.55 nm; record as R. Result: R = 15.5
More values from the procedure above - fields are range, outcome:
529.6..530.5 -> 15.3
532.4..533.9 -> 14.6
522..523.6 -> 15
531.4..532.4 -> 16.5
